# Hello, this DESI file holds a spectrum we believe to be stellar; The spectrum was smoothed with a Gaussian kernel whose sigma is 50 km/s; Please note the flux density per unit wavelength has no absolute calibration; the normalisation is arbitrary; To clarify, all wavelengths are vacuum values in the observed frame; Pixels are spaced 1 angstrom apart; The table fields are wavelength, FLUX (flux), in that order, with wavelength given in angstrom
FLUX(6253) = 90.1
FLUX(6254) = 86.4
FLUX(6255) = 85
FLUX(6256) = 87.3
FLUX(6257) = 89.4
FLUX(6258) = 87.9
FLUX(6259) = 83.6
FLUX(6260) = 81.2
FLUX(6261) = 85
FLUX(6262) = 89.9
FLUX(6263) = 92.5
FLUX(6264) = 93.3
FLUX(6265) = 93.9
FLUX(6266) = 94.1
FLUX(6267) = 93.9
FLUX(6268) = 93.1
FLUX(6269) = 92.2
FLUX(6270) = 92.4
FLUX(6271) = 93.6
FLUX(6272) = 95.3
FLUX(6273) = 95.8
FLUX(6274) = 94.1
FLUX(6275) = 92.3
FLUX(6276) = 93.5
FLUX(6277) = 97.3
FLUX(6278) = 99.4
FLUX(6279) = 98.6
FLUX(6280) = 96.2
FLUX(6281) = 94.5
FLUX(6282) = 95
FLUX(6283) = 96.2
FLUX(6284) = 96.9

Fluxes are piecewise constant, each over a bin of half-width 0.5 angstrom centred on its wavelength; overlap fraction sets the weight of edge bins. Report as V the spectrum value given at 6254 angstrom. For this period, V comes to 86.4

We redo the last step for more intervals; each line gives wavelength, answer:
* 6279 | 98.6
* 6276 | 93.5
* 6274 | 94.1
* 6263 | 92.5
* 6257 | 89.4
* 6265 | 93.9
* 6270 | 92.4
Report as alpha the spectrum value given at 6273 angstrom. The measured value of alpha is 95.8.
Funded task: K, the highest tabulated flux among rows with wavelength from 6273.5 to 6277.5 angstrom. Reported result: 97.3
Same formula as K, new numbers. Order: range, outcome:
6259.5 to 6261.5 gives 85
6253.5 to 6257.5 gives 89.4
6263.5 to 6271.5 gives 94.1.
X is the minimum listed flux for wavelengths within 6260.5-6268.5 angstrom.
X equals 85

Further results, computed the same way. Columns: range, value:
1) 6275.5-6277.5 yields 93.5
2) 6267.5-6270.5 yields 92.2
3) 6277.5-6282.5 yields 94.5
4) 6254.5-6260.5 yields 81.2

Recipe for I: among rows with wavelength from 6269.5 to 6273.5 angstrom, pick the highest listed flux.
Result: 95.8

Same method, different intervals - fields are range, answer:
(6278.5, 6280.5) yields 98.6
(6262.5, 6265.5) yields 93.9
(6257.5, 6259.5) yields 87.9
